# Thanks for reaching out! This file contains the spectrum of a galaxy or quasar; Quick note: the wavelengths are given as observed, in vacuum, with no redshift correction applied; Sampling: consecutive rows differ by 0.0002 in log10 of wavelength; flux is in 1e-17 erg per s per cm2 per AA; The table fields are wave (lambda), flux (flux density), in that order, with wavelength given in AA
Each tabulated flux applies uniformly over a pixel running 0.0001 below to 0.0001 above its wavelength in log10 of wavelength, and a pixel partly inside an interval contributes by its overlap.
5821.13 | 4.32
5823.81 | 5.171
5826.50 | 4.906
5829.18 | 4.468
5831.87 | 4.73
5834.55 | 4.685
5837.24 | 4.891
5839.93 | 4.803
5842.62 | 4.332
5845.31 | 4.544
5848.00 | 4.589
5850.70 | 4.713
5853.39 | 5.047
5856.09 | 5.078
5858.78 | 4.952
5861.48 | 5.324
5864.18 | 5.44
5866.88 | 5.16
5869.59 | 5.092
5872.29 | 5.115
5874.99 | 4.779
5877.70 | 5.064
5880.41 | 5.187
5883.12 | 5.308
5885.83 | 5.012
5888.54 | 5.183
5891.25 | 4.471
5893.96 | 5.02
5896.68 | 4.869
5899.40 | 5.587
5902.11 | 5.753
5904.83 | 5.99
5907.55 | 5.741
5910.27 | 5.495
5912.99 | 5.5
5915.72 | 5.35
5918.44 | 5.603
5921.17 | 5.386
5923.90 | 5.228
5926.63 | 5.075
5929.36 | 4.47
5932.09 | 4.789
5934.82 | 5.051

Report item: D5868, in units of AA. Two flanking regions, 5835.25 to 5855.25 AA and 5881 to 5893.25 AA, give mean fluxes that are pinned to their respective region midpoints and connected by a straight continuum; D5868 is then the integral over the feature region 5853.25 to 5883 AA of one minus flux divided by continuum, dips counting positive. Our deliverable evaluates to -1.5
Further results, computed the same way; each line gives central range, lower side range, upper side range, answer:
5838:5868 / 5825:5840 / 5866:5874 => 0.2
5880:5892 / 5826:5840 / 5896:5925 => 0.5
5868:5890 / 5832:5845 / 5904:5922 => 0.3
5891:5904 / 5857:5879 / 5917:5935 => -0.3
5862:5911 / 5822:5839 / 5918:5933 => -2.8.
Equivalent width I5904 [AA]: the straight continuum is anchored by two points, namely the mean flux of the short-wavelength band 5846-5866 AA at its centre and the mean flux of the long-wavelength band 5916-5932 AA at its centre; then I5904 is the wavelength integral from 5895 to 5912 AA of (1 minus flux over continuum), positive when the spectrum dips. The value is -1.5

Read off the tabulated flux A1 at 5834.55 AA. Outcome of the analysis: 4.685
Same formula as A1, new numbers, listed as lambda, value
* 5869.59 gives 5.092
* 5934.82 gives 5.051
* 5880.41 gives 5.187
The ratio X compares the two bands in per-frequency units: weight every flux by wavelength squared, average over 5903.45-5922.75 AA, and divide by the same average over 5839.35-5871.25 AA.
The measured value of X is 1.15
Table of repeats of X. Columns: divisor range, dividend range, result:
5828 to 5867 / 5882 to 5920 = 1.12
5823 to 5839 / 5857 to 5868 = 1.10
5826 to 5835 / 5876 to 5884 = 1.12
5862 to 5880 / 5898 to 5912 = 1.13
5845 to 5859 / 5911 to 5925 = 1.15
